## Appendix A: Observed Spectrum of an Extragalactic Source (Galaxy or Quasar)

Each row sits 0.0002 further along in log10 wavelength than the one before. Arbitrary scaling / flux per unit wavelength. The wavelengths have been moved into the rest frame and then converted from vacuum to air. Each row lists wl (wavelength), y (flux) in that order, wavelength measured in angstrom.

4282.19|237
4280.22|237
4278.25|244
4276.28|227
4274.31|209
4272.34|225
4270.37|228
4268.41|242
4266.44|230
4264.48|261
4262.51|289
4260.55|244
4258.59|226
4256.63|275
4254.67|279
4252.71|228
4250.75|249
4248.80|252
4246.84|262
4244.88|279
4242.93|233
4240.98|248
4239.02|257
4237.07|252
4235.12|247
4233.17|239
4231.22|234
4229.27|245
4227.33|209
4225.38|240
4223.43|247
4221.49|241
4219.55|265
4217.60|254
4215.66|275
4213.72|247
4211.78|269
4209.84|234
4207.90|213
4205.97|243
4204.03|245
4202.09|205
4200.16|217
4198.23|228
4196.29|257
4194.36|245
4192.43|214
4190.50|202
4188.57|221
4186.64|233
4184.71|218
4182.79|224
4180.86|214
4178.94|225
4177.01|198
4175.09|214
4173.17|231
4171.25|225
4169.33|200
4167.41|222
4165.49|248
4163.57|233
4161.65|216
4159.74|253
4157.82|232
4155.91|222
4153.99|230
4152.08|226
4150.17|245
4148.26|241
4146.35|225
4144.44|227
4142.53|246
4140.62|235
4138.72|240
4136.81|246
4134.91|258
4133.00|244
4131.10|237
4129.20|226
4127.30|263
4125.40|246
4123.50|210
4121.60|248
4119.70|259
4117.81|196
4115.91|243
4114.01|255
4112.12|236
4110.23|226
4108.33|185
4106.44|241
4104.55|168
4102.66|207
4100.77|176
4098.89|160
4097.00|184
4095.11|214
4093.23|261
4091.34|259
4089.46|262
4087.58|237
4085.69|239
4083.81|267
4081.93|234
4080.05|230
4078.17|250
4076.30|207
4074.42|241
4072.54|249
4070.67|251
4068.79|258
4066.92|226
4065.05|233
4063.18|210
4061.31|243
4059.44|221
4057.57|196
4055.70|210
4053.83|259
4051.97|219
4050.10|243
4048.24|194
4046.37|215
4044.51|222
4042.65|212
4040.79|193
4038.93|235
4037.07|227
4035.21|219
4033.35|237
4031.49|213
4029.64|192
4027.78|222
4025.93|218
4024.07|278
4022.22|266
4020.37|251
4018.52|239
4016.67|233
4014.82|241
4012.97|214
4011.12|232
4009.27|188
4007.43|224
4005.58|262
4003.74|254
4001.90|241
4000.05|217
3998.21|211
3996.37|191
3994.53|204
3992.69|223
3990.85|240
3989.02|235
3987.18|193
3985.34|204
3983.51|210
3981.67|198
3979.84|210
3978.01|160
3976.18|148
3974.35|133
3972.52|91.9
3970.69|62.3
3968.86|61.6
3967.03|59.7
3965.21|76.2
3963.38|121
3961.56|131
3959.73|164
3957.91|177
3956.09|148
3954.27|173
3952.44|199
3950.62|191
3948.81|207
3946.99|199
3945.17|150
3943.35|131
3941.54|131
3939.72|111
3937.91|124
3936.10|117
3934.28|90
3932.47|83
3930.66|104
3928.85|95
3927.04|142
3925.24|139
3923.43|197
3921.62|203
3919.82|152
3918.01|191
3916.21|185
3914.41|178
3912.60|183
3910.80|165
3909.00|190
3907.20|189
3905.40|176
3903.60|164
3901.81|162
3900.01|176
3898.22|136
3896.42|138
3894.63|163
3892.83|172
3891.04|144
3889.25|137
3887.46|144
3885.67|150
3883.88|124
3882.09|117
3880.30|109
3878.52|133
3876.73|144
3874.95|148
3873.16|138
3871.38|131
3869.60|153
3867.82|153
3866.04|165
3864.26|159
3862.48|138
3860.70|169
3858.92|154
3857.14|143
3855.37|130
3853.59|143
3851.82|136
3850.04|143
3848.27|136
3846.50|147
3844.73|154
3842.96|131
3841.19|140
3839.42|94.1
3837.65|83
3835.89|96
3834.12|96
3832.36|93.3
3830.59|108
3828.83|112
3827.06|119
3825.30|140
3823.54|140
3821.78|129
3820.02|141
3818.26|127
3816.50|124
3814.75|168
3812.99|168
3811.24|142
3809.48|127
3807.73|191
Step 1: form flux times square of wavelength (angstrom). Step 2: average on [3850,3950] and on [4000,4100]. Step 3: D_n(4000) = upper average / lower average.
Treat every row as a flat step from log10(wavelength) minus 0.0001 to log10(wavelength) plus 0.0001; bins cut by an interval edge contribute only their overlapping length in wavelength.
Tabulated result 1.7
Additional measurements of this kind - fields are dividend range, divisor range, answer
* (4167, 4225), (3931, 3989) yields 1.79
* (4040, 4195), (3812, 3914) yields 1.82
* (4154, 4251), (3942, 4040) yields 1.35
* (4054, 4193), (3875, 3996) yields 1.63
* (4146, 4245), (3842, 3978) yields 1.86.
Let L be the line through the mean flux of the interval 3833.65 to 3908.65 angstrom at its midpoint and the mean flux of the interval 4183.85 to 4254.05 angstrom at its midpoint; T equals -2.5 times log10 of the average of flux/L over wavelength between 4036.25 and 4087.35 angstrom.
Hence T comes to -0.17 mag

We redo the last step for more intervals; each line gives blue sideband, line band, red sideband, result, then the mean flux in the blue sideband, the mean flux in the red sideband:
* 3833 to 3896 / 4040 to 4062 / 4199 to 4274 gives -0.14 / 138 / 245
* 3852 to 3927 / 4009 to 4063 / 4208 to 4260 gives -0.16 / 155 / 249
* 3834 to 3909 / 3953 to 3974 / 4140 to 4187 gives 0.40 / 143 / 227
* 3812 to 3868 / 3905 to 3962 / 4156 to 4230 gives 0.02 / 134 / 232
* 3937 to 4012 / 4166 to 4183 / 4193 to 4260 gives 0.06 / 173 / 245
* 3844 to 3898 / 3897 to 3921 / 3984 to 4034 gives -0.04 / 144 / 227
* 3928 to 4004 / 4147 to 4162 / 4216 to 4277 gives -0.08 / 158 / 246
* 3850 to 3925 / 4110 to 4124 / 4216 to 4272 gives -0.10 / 155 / 248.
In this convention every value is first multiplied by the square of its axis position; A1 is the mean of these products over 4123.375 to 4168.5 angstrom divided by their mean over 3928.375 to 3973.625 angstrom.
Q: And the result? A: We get 2.03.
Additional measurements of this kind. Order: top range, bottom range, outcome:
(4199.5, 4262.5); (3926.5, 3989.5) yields 1.96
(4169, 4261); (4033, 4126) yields 1.12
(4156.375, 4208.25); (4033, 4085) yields 1.05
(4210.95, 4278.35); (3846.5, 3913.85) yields 1.97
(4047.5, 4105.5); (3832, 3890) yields 1.87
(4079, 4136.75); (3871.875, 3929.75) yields 1.63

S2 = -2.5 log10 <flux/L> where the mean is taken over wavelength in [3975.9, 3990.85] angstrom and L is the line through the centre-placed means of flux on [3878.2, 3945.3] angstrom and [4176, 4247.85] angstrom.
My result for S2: -0.18 mag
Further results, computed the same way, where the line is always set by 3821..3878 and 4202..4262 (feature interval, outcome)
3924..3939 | 0.36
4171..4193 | 0.07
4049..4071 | -0.17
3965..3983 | 0.35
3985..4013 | -0.24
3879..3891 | 0.10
